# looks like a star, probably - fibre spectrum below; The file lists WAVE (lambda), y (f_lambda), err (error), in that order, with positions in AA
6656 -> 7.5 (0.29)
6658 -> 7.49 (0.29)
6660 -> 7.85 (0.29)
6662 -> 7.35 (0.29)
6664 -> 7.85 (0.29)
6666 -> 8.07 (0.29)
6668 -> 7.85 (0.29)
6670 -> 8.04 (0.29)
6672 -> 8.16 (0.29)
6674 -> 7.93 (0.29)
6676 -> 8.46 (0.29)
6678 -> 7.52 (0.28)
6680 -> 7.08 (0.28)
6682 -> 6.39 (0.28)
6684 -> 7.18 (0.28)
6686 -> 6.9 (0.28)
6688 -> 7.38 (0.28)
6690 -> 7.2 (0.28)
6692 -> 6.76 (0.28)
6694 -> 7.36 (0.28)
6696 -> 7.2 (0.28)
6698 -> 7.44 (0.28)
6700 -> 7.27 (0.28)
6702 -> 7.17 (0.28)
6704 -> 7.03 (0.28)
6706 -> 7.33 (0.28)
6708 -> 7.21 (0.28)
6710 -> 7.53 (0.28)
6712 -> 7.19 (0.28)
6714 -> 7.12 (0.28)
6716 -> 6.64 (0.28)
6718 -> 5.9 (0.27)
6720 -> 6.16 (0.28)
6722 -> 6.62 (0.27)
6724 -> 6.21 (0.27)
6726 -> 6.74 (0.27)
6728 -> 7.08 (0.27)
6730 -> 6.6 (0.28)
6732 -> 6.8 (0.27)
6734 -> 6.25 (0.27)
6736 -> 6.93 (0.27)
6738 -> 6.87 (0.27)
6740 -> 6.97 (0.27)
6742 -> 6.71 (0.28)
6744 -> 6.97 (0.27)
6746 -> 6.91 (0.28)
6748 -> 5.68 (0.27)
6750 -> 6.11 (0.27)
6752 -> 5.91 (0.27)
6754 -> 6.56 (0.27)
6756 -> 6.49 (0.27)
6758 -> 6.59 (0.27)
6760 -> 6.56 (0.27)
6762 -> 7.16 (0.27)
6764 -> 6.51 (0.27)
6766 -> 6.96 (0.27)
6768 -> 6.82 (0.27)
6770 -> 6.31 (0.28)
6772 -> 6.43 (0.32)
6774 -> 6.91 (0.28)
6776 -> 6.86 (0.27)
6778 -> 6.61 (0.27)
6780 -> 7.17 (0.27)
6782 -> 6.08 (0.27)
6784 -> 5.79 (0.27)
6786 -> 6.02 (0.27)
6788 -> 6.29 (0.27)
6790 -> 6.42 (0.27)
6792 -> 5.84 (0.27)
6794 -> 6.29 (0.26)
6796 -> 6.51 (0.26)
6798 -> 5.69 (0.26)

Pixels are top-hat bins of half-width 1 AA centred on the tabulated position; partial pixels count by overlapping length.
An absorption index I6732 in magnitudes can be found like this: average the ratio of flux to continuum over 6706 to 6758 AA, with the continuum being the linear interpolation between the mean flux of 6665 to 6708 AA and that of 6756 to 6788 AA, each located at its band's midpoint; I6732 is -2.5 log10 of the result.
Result 0.049 mag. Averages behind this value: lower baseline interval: 7.41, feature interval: 6.66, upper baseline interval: 6.57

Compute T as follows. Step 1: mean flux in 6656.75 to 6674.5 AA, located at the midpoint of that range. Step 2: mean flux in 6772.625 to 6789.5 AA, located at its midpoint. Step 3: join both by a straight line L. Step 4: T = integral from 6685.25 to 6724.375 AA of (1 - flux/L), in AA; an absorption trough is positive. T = 2.0 AA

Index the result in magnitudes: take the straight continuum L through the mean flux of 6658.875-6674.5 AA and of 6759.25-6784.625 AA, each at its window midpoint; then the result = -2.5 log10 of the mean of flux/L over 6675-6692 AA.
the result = 0.066 mag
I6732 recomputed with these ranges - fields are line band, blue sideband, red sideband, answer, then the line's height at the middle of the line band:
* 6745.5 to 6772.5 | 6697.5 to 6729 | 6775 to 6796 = 0.01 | 6.55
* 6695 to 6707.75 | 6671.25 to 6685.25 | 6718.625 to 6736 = -0.03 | 7.06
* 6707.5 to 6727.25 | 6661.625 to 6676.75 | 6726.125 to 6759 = 0.05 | 7.07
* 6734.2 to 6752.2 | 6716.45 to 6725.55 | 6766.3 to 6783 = -0.02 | 6.44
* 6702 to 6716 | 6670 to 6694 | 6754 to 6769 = 0.00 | 7.16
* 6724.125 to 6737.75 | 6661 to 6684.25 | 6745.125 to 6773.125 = 0.03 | 6.88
